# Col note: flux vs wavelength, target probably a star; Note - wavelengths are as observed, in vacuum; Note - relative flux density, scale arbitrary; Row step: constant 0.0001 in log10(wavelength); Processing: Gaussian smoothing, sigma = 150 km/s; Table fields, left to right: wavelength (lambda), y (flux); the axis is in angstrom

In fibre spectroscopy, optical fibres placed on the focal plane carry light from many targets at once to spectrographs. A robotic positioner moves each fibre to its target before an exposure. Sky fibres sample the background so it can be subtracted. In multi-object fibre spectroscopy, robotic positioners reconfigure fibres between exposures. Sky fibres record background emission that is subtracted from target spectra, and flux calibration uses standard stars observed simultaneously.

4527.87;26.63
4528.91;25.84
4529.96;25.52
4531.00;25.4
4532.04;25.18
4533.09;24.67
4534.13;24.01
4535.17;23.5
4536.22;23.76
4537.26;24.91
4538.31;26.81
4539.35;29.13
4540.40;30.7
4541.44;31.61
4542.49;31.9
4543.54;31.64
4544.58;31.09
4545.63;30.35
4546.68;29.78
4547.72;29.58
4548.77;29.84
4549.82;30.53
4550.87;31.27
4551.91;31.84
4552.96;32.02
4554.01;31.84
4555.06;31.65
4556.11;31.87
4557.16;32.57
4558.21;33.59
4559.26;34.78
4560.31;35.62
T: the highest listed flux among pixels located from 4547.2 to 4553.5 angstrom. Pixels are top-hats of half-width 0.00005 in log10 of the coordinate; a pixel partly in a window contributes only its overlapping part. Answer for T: 32.02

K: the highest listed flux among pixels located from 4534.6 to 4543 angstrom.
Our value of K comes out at 31.9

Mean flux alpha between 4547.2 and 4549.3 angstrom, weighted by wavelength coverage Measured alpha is 29.7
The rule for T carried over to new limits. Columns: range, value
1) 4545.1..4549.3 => 30.35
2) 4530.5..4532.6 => 25.4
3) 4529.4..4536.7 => 25.52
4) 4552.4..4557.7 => 32.57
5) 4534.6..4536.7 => 23.76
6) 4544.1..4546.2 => 31.09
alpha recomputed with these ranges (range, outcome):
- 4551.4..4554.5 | 31.9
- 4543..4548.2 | 30.5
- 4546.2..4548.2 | 29.8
